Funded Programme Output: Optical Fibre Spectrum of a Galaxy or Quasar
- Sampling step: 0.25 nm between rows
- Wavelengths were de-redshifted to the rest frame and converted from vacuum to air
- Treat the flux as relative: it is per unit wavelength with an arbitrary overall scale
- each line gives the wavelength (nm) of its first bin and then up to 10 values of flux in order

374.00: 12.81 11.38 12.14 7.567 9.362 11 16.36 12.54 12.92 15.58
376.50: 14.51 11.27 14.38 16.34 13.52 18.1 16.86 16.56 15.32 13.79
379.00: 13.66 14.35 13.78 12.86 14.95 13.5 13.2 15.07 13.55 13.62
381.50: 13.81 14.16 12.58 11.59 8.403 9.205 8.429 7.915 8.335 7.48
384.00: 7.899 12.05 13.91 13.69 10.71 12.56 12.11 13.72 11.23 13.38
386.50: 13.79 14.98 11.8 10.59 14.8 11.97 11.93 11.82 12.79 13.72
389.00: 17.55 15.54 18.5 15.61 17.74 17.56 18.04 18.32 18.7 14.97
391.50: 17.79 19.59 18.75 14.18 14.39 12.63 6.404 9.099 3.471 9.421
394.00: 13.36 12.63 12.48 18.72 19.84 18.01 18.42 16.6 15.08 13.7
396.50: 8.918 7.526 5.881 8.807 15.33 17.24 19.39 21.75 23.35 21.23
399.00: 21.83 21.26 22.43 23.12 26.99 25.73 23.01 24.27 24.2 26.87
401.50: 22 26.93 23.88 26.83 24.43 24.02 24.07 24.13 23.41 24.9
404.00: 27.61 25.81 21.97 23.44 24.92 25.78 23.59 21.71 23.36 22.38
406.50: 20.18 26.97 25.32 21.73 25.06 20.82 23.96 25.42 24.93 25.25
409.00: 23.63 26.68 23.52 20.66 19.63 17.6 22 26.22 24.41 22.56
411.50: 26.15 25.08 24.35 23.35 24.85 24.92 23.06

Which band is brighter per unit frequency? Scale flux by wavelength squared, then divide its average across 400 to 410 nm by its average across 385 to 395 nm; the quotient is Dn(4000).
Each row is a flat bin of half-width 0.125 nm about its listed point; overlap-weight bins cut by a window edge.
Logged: 1.9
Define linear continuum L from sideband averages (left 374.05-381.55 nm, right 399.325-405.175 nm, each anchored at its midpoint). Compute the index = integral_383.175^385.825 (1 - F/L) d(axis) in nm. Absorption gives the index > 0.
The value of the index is 0.92 nm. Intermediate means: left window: 13.7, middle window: 10.9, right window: 24.5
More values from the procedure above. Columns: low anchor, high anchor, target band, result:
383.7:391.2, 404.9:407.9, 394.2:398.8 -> 0.75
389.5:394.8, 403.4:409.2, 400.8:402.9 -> -0.38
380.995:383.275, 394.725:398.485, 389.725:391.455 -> -0.49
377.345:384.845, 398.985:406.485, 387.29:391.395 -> 0.39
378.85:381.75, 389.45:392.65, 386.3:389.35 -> 0.52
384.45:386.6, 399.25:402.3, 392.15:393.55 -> 0.61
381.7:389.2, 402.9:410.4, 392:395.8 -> 0.73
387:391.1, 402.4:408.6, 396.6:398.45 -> 0.54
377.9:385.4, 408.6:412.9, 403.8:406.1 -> -0.32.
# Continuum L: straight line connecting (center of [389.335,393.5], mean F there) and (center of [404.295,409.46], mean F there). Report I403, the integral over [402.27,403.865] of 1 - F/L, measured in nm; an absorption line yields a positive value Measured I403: -0.19 nm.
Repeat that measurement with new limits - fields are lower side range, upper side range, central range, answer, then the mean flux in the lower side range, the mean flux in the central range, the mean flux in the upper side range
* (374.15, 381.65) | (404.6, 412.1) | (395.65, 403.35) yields 0.19 nm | 13.7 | 20.3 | 23.6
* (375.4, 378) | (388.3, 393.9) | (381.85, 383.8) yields 0.70 nm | 14.6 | 9.37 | 14.7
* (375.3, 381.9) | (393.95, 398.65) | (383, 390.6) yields 0.89 nm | 14.4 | 13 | 15.2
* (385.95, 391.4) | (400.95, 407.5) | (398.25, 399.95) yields -0.10 nm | 14.9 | 22.4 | 24.3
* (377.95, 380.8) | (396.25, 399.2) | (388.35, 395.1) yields 0.16 nm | 14.4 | 14.9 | 15.6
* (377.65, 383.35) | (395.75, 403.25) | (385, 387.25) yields 0.39 nm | 13.3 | 12.7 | 20.3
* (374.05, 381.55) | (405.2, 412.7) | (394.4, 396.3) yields 0.25 nm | 13.7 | 16.8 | 23.6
